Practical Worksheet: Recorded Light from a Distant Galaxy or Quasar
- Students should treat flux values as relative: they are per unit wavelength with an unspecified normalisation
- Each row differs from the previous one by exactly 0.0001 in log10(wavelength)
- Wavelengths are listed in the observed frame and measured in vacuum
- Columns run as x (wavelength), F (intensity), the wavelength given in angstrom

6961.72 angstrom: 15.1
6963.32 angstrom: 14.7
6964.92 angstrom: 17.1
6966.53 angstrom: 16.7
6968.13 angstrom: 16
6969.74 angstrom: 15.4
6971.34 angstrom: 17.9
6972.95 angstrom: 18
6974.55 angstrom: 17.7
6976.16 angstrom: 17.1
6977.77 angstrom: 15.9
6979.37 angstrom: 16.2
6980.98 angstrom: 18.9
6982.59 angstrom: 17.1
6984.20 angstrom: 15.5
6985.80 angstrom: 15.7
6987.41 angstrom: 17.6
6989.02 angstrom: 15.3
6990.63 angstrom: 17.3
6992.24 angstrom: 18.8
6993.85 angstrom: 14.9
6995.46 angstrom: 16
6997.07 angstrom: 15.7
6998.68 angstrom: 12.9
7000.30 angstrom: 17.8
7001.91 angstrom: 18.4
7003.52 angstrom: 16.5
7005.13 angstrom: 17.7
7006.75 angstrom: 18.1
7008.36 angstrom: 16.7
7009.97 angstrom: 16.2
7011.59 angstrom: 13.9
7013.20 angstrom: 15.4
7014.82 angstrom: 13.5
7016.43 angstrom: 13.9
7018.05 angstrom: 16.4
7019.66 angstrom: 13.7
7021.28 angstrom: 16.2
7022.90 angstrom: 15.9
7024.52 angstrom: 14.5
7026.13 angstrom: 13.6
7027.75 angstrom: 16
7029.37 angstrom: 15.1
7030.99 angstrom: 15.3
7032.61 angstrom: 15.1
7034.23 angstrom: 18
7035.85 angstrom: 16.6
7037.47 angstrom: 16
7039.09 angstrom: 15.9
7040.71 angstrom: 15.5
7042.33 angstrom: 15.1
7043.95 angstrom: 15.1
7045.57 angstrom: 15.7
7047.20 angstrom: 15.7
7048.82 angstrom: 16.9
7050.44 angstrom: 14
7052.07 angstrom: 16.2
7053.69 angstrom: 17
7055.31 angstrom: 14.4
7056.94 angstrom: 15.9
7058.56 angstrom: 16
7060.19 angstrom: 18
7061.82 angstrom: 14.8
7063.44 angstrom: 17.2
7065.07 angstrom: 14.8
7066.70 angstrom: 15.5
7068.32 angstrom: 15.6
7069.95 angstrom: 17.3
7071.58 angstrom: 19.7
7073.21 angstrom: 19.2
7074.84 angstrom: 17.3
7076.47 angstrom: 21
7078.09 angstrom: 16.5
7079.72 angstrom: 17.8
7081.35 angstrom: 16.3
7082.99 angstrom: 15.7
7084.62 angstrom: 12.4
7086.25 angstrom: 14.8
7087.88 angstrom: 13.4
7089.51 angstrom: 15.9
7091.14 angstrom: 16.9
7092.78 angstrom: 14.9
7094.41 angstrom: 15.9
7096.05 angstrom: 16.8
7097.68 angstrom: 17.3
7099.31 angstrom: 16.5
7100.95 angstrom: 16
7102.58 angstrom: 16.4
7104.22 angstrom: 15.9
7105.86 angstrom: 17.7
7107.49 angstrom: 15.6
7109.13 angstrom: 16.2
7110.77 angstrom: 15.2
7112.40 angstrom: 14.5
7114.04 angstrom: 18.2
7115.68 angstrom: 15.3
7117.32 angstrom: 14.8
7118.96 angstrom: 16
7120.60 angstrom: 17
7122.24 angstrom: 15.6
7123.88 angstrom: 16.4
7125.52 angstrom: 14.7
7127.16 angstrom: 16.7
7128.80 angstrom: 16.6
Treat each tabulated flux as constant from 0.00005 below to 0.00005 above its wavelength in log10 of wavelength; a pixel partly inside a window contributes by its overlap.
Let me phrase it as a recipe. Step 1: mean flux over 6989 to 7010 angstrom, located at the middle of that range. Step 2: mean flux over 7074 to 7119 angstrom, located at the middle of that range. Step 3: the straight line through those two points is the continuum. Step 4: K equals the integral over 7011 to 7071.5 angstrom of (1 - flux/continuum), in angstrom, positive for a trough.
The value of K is 3.0 angstrom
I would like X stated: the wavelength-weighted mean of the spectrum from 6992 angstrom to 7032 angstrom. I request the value 15.7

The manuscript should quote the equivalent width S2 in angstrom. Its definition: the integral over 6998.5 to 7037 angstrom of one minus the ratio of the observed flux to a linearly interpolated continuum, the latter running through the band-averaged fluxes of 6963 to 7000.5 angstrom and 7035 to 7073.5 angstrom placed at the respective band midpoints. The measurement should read 1.3 angstrom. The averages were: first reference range 16.5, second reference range 16.1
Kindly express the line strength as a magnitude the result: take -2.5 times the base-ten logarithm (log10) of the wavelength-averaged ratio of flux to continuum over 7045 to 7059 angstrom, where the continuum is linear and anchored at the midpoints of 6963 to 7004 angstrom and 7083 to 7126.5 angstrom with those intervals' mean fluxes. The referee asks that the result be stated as 0.027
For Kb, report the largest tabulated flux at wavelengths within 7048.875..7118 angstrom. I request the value 21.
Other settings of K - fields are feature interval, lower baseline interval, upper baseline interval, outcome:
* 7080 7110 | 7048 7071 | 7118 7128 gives 0.4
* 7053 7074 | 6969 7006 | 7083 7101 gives -1.0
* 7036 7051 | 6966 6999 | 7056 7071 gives 0.6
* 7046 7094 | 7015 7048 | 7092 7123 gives -1.4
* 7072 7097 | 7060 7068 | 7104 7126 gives -0.7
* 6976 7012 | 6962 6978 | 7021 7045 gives -0.7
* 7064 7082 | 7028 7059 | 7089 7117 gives -1.6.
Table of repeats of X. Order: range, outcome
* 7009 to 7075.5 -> 15.8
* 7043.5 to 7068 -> 15.8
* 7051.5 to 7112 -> 16.3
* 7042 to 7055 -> 15.7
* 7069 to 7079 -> 18.5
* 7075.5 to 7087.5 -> 16.3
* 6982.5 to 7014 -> 16.4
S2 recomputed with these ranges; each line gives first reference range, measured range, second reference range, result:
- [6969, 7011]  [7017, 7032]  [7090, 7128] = 1.3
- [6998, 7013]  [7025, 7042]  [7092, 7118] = 0.7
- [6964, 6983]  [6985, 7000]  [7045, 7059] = 0.5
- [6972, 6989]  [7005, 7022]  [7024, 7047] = 0.6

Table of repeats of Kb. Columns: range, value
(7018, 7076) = 19.7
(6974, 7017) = 18.9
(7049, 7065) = 18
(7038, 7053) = 16.9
